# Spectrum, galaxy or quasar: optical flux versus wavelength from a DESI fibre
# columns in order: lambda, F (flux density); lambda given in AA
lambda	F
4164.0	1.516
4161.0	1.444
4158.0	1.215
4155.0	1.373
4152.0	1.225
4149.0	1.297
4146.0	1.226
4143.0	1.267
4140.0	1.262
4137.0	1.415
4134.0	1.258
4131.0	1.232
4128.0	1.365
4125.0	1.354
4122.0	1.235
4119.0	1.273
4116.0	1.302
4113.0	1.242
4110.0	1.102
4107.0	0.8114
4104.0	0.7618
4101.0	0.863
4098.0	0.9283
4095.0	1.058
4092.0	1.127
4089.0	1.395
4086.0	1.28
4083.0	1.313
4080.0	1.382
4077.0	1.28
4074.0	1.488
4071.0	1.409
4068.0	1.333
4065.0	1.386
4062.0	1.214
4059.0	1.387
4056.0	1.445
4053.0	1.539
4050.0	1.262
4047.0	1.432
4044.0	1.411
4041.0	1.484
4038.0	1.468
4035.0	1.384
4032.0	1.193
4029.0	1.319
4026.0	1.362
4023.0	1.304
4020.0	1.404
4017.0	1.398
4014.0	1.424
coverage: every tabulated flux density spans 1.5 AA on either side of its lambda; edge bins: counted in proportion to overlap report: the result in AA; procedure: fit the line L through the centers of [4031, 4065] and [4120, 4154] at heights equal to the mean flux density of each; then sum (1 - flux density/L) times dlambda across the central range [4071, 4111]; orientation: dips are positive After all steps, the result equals 5.7 AA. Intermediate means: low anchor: 1.39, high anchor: 1.29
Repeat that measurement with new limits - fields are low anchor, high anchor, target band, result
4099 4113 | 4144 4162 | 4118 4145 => -4.20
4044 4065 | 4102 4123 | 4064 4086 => -1.43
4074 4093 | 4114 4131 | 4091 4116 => 5.81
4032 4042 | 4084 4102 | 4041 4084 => -3.64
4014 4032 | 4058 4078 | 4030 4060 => -1.02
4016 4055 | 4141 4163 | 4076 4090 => 0.19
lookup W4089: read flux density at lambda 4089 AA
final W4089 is 1.395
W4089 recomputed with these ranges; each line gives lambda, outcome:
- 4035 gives 1.384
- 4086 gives 1.28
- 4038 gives 1.468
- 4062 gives 1.214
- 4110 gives 1.102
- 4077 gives 1.28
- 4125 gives 1.354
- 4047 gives 1.432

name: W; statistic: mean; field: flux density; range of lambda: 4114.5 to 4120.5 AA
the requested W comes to 1.29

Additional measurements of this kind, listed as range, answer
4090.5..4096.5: 1.09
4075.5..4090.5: 1.33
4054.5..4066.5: 1.36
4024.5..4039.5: 1.35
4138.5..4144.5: 1.26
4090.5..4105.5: 0.948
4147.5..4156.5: 1.3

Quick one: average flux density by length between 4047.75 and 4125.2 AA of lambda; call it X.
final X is 1.24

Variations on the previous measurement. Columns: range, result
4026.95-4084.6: 1.37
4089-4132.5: 1.13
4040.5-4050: 1.41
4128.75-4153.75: 1.28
